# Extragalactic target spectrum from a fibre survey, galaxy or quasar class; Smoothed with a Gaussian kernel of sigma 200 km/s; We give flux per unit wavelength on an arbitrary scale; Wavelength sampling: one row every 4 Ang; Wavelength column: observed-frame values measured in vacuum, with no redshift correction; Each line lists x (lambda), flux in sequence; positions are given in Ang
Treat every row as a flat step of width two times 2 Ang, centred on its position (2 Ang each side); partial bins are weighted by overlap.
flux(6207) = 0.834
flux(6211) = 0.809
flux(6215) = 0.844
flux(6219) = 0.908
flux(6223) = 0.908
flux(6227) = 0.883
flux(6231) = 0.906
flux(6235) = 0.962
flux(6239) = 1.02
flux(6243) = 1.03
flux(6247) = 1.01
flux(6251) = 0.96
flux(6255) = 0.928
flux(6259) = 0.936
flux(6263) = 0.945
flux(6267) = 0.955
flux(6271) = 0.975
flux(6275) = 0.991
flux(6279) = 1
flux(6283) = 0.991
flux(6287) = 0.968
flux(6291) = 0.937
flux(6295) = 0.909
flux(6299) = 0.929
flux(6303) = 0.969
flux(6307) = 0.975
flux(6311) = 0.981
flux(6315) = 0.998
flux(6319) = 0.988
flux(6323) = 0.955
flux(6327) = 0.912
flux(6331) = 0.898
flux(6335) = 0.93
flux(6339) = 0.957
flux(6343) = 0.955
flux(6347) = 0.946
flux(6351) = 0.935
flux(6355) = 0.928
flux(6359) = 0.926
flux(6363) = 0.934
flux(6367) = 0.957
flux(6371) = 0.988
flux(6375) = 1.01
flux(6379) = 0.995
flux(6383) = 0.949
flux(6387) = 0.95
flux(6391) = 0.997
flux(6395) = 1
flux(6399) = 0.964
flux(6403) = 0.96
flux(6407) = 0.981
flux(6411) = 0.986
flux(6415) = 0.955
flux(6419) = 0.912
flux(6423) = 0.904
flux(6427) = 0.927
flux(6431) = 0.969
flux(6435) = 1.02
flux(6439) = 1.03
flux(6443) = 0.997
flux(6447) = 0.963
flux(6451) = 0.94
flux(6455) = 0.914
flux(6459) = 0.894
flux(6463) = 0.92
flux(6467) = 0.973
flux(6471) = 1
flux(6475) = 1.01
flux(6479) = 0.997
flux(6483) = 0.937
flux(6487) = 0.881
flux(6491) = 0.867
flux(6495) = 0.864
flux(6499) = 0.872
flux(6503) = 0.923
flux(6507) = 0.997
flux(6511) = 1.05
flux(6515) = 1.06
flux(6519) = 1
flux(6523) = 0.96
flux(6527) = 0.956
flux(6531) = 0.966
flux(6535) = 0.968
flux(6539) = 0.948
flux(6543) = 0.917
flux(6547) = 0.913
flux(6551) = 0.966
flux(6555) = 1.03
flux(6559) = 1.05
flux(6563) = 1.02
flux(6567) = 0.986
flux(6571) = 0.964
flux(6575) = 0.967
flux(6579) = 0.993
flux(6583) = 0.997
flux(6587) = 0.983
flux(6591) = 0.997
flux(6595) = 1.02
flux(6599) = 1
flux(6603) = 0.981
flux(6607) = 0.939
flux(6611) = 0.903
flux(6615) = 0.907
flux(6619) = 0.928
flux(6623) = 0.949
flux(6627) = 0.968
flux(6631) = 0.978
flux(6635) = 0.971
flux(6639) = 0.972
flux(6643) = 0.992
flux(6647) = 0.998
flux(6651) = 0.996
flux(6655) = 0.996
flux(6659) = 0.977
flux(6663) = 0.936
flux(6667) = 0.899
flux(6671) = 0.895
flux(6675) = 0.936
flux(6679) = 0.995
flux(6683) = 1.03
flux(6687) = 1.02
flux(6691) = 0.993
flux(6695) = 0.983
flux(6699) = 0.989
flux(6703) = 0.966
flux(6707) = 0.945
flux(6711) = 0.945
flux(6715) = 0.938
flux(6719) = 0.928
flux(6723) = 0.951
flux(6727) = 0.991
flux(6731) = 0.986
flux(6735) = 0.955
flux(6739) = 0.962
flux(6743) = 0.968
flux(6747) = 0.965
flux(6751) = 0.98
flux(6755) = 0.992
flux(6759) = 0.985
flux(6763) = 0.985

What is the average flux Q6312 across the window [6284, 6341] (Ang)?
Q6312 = 0.951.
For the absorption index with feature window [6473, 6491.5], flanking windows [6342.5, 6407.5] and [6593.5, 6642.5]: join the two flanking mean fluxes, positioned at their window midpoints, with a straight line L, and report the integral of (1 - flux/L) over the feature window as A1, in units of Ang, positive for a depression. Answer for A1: 0.3 Ang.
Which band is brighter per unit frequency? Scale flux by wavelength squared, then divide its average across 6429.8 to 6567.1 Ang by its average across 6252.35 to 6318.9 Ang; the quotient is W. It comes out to 1.07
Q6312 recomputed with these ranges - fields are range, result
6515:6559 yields 0.971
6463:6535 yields 0.959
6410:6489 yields 0.956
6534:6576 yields 0.976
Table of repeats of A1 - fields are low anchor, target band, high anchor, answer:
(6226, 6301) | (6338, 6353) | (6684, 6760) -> 0.2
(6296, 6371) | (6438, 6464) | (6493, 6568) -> 0.3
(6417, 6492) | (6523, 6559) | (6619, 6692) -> -0.1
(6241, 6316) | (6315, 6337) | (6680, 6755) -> 0.6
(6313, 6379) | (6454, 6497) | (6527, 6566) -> 1.5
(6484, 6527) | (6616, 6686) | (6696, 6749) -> -0.7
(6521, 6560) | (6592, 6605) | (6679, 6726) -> -0.4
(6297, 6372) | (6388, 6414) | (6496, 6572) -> -0.6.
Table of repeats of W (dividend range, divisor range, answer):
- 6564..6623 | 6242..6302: 1.11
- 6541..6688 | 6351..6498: 1.08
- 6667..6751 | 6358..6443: 1.10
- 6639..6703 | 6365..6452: 1.09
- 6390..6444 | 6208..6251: 1.11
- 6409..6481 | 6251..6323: 1.05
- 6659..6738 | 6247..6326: 1.13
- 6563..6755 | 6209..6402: 1.13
